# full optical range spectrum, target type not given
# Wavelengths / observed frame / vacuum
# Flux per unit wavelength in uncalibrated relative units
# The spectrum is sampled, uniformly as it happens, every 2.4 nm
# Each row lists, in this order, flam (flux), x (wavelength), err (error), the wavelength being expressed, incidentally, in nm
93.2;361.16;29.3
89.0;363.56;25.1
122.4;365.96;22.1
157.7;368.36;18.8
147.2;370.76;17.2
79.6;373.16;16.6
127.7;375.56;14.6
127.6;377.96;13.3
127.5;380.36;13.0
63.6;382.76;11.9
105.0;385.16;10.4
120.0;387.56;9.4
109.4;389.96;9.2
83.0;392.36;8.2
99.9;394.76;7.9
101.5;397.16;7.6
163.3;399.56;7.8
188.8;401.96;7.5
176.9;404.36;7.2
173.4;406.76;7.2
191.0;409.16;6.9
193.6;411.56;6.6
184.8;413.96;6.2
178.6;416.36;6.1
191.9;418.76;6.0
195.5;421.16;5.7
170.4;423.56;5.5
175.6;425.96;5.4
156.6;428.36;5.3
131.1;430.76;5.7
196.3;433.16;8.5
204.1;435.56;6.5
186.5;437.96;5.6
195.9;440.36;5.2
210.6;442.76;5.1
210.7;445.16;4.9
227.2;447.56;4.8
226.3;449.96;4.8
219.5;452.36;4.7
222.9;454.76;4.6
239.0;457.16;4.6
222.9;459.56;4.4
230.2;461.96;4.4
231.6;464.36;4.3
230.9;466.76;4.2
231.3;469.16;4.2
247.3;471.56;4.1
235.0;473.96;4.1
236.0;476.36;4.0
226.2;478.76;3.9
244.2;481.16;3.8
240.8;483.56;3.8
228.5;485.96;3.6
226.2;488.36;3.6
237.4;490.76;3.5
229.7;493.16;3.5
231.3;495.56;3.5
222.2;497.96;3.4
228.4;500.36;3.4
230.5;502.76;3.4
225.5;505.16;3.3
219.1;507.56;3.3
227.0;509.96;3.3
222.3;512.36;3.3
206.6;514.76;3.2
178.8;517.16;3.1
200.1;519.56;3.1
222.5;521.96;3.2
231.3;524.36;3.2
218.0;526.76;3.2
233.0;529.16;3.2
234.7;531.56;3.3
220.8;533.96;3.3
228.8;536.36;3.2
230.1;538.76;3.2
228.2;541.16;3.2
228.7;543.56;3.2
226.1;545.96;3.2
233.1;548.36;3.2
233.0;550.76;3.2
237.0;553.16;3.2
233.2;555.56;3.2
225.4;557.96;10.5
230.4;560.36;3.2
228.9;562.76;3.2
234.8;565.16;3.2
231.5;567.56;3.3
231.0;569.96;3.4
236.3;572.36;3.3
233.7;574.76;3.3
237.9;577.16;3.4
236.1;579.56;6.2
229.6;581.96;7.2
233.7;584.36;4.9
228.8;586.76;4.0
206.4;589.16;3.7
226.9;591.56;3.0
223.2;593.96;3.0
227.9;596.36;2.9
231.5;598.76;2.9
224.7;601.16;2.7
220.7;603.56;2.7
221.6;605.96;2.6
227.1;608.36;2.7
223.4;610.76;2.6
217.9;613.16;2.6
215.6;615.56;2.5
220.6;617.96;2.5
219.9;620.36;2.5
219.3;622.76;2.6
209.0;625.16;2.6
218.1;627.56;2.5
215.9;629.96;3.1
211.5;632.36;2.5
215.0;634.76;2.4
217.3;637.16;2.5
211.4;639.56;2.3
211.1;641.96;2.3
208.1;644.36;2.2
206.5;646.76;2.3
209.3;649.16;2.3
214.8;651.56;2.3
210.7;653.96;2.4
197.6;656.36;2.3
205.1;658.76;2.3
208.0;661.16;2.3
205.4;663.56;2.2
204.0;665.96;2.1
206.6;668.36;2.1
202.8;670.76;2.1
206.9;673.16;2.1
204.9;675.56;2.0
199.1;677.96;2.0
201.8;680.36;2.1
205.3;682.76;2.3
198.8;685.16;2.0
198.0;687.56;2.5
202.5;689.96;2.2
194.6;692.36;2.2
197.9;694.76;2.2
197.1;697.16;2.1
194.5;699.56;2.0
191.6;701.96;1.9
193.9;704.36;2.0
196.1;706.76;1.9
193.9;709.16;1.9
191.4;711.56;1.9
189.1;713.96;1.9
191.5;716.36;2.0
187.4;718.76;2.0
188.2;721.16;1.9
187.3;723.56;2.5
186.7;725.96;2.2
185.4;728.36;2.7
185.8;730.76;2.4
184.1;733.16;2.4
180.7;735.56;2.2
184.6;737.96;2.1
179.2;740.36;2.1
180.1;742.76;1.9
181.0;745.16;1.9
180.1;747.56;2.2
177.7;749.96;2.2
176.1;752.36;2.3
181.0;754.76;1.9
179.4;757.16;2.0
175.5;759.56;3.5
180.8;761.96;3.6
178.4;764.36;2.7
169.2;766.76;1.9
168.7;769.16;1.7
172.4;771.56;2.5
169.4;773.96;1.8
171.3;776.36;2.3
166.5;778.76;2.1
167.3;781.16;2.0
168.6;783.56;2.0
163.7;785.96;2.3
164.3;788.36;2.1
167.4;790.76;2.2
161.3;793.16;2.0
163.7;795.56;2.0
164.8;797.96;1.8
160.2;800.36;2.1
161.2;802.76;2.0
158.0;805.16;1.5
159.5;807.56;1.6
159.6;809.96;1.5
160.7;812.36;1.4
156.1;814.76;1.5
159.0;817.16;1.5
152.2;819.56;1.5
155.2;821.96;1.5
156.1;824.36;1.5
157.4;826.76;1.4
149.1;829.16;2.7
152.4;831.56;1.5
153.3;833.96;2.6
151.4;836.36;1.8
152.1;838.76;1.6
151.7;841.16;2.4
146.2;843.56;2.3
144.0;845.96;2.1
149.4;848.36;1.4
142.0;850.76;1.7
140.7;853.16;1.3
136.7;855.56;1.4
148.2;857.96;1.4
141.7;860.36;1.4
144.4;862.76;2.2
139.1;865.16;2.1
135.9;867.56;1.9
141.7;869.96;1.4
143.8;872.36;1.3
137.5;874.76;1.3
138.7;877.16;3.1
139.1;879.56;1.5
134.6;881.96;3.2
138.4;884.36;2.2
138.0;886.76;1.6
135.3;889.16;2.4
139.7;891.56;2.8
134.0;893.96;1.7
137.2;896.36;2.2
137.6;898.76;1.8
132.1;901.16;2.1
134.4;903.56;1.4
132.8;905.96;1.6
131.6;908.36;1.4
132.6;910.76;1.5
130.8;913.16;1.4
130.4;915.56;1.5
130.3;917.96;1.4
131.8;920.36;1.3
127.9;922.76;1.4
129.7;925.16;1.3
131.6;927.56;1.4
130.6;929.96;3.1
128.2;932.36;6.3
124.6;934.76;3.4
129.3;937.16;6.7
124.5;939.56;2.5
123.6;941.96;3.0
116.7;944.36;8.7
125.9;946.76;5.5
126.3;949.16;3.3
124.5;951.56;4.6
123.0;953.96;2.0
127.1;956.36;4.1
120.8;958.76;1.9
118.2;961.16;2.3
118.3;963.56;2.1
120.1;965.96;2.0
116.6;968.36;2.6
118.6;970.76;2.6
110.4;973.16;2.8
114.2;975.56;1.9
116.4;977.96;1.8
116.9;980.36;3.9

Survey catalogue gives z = 0.00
